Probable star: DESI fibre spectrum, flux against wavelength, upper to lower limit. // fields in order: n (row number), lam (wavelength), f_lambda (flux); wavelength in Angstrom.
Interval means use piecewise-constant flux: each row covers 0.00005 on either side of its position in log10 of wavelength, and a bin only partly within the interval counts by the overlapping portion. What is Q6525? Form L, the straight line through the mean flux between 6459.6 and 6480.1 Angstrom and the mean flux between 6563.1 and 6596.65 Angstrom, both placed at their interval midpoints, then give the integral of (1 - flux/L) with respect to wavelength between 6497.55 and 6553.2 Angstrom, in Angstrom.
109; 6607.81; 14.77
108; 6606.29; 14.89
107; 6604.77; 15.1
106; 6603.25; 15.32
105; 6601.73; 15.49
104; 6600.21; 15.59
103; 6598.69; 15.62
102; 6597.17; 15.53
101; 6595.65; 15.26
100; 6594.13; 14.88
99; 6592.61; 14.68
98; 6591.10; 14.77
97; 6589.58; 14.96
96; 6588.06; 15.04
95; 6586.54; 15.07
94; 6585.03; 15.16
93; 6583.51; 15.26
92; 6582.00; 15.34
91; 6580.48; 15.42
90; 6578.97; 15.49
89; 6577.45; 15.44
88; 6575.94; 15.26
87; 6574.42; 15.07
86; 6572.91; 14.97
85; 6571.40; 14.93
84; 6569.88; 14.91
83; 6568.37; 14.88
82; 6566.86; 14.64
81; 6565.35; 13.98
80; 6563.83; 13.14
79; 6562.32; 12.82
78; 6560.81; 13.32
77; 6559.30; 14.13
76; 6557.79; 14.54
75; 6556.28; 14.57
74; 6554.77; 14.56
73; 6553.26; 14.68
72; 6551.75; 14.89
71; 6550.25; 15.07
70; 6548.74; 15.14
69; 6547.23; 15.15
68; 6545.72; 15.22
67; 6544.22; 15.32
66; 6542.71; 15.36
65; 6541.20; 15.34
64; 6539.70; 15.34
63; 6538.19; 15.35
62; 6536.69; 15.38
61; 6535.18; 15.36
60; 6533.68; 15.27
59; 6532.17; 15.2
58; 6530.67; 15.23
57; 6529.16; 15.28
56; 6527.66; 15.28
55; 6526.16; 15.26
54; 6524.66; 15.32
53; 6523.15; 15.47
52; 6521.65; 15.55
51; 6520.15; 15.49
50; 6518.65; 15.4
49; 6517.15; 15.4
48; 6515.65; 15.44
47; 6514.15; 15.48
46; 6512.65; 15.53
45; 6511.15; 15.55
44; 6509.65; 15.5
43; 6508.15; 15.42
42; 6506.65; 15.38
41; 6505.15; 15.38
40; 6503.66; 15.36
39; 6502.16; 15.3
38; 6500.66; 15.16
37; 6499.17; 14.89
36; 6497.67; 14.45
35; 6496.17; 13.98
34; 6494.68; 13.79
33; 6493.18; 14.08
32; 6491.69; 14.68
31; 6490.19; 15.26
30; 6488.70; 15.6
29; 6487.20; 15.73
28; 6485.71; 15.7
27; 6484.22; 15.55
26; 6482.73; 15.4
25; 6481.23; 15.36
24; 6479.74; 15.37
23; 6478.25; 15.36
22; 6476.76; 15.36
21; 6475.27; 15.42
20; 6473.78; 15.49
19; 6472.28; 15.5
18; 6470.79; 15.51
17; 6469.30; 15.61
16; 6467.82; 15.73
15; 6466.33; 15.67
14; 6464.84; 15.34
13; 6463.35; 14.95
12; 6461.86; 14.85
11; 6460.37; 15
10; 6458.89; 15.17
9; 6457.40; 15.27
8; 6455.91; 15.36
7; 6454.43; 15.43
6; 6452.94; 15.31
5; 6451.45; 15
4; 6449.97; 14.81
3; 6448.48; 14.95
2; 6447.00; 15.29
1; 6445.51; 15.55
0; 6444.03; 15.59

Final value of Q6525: -0.53 Angstrom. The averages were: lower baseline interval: 15.4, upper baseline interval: 14.9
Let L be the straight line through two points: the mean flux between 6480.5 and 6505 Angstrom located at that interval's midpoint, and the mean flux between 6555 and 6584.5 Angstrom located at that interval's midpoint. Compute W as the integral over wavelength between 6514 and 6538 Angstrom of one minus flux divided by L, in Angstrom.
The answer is -0.8 Angstrom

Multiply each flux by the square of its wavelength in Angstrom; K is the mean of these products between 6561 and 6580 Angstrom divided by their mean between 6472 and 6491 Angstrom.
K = 1.0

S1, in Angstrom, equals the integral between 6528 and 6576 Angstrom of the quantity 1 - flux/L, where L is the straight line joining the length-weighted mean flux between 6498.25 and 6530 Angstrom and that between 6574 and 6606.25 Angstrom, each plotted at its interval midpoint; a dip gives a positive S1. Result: 1.49 Angstrom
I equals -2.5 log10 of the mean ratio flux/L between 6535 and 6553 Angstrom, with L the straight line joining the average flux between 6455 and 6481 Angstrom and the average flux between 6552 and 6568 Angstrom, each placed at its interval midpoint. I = -0.068 mag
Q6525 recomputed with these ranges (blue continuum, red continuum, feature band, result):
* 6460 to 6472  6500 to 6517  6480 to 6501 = 0.55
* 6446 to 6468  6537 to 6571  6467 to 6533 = -1.41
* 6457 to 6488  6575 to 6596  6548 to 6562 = 0.66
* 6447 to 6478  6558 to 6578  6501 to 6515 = -0.48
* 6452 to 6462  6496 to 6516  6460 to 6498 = 0.07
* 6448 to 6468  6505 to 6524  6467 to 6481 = -0.20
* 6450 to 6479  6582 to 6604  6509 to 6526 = -0.21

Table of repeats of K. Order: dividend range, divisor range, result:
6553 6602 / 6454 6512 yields 1.00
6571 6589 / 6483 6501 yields 1.05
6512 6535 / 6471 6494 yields 1.02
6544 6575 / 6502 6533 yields 0.96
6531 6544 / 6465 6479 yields 1.01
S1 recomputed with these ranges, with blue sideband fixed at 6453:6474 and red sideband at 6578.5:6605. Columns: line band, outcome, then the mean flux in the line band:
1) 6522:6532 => 0.0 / 15.3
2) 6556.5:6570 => 1.1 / 14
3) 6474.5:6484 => 0.0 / 15.4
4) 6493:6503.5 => 0.5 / 14.6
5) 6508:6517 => -0.1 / 15.5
